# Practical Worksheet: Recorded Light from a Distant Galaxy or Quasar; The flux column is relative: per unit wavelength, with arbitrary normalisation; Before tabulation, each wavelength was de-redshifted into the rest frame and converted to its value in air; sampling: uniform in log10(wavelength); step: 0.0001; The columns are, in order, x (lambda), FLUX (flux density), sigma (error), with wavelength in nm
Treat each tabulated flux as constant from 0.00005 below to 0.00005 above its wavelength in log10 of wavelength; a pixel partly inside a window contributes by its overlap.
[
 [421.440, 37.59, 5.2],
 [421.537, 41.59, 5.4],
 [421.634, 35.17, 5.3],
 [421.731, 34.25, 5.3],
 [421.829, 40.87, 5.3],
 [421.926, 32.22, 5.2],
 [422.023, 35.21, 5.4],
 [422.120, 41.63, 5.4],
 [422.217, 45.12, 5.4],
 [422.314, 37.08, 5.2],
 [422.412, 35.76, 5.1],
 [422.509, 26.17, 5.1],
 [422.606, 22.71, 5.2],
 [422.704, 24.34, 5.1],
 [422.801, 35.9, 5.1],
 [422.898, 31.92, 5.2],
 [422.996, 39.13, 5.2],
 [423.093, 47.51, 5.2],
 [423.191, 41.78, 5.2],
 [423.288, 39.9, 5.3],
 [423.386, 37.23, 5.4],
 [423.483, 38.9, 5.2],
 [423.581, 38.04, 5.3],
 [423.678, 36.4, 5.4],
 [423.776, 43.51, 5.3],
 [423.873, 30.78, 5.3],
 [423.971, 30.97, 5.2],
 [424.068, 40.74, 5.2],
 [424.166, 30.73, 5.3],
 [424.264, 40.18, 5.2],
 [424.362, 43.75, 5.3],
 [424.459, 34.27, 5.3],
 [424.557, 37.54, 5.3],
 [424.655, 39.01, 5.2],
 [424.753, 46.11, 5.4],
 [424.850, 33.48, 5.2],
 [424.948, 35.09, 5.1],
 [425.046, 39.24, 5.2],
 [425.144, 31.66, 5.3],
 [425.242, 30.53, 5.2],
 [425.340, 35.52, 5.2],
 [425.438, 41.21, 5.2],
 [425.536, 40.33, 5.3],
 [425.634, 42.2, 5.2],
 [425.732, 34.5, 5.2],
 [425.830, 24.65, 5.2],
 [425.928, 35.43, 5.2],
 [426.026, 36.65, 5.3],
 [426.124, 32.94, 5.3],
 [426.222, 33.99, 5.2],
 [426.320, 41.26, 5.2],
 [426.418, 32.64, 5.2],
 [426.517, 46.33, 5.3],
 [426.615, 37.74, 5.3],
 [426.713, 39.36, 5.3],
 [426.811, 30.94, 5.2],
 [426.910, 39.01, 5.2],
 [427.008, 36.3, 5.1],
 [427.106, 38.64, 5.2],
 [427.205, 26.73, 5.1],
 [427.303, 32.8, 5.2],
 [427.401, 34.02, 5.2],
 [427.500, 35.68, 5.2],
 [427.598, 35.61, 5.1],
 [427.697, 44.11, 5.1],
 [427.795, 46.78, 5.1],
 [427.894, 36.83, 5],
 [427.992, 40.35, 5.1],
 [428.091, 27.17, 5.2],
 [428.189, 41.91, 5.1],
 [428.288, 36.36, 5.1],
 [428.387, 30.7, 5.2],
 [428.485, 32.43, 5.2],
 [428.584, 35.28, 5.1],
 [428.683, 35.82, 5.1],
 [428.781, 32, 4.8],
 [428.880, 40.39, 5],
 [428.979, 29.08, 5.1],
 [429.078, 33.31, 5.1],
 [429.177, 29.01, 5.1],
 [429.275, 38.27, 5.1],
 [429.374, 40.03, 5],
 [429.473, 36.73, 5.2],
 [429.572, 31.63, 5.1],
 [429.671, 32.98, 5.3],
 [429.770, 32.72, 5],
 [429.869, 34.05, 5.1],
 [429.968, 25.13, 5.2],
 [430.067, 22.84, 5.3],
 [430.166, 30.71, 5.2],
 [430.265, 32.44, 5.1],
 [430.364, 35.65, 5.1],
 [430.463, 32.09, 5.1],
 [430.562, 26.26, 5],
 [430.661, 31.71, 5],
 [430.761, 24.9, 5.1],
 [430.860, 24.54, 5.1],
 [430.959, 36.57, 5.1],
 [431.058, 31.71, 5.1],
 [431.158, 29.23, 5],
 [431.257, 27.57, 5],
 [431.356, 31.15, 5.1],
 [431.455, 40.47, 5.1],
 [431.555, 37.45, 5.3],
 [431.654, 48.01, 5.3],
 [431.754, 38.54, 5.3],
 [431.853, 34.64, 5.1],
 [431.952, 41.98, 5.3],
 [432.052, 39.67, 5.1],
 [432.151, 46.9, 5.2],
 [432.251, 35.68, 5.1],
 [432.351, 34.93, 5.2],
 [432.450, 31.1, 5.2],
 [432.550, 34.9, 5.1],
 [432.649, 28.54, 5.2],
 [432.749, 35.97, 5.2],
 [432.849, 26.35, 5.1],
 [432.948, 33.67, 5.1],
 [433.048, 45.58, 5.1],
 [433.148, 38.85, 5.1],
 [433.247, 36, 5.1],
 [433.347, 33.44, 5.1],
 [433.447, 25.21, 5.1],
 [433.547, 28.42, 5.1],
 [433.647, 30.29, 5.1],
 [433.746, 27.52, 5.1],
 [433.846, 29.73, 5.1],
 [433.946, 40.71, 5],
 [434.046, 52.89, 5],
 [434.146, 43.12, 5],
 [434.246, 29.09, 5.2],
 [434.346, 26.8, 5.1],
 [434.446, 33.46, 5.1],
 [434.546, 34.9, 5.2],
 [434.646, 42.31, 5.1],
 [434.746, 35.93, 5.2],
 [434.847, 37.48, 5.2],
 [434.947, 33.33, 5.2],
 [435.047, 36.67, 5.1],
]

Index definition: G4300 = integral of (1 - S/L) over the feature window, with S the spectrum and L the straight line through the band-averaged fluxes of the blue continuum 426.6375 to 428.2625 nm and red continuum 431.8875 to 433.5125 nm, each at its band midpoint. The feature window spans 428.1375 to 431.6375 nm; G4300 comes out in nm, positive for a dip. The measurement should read 0.32 nm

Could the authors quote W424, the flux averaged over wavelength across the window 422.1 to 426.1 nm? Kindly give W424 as 36.5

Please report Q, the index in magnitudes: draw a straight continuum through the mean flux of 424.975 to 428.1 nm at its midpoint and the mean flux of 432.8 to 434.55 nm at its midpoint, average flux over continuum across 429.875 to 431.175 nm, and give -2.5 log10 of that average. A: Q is 0.18 mag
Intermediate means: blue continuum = 36.4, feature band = 29.7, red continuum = 34.2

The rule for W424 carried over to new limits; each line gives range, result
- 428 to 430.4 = 33.3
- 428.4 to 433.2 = 33.9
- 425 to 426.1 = 35.6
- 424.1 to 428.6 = 36.5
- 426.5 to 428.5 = 36.6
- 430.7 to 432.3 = 35.5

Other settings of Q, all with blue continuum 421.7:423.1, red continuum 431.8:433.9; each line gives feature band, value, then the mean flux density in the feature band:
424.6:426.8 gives -0.06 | 36.7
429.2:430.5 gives 0.06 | 32.7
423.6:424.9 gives -0.08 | 37.5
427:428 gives -0.07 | 37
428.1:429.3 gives 0.01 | 34.2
